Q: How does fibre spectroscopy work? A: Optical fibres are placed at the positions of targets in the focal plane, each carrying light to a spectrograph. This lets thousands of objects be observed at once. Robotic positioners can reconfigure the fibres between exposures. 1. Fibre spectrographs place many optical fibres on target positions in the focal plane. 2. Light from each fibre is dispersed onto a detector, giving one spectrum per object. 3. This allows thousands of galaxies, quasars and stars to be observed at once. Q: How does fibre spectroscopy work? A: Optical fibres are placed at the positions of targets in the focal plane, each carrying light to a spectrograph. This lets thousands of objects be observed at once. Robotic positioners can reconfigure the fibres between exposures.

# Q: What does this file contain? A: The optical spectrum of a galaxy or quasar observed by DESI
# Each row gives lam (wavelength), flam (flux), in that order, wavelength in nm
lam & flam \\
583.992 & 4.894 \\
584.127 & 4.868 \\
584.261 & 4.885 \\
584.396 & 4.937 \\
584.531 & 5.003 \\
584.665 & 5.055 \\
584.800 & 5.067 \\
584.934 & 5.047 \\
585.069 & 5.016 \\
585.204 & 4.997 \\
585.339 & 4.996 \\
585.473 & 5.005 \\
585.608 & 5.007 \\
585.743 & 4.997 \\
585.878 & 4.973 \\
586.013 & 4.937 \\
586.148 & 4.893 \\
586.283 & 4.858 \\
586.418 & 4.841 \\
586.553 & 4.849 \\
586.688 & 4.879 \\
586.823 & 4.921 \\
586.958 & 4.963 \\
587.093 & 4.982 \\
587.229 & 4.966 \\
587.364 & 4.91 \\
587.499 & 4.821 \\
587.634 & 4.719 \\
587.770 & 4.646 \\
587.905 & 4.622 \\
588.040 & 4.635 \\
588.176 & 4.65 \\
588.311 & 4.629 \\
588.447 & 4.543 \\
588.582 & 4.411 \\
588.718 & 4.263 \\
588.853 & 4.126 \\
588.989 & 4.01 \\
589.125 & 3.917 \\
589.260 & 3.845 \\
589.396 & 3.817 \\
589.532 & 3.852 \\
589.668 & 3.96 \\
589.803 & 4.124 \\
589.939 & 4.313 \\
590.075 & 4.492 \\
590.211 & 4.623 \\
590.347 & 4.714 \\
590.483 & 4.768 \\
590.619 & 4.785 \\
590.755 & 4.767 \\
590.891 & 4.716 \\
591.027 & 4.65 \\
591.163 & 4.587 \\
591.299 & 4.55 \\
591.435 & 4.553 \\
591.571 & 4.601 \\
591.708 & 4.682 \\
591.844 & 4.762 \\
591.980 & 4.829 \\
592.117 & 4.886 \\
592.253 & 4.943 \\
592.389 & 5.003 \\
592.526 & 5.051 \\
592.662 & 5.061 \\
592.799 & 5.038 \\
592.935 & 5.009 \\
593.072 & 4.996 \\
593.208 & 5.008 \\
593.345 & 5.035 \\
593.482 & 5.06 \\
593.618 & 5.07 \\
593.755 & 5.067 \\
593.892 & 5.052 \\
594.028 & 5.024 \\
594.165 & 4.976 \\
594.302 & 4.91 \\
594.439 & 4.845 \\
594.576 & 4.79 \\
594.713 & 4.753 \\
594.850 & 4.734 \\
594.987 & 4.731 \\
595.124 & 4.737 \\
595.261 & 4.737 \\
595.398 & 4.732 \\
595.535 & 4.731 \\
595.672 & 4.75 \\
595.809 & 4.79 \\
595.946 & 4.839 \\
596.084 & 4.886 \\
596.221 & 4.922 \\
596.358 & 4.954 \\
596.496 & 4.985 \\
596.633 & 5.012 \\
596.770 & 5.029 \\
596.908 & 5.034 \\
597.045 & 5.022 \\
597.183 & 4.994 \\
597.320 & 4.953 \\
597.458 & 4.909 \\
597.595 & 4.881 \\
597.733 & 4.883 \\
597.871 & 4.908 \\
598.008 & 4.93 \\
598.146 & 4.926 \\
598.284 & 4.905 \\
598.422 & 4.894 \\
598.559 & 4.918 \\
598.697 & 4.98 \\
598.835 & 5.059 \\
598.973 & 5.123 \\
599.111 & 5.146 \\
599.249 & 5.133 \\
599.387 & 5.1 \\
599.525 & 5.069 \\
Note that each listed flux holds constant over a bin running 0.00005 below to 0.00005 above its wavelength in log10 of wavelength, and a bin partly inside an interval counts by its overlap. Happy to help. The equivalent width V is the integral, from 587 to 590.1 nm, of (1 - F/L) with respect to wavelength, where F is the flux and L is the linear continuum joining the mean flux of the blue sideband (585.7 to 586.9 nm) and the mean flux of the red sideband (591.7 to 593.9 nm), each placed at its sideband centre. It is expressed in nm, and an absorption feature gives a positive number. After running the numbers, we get 0.330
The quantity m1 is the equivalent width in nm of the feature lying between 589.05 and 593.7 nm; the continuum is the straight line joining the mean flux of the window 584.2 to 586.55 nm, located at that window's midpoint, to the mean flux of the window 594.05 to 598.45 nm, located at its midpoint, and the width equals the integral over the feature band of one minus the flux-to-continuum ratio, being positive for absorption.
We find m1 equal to 0.25 nm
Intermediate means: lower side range 4.97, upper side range 4.88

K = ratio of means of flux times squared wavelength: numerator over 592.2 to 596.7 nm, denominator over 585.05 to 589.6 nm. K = 1.1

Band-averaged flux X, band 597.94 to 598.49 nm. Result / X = 4.91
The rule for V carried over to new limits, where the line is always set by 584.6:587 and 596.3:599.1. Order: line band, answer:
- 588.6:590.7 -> 0.30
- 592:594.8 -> -0.01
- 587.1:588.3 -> 0.05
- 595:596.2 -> 0.05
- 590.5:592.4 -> 0.09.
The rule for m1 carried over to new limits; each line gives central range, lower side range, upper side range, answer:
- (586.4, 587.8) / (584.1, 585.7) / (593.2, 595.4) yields 0.03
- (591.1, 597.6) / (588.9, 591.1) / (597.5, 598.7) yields -0.34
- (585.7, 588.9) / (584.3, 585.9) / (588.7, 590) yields -0.19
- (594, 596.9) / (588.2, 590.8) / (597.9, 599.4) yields -0.05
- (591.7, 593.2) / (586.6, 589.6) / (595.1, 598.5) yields -0.08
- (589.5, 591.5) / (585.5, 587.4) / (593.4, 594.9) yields 0.17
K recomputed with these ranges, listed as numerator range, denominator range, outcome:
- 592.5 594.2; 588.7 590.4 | 1.23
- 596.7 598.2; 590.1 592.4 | 1.07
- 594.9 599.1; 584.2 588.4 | 1.04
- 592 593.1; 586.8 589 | 1.09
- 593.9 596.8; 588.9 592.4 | 1.10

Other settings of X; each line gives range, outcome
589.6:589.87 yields 4.05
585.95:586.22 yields 4.91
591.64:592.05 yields 4.76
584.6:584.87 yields 5.07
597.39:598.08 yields 4.9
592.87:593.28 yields 5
